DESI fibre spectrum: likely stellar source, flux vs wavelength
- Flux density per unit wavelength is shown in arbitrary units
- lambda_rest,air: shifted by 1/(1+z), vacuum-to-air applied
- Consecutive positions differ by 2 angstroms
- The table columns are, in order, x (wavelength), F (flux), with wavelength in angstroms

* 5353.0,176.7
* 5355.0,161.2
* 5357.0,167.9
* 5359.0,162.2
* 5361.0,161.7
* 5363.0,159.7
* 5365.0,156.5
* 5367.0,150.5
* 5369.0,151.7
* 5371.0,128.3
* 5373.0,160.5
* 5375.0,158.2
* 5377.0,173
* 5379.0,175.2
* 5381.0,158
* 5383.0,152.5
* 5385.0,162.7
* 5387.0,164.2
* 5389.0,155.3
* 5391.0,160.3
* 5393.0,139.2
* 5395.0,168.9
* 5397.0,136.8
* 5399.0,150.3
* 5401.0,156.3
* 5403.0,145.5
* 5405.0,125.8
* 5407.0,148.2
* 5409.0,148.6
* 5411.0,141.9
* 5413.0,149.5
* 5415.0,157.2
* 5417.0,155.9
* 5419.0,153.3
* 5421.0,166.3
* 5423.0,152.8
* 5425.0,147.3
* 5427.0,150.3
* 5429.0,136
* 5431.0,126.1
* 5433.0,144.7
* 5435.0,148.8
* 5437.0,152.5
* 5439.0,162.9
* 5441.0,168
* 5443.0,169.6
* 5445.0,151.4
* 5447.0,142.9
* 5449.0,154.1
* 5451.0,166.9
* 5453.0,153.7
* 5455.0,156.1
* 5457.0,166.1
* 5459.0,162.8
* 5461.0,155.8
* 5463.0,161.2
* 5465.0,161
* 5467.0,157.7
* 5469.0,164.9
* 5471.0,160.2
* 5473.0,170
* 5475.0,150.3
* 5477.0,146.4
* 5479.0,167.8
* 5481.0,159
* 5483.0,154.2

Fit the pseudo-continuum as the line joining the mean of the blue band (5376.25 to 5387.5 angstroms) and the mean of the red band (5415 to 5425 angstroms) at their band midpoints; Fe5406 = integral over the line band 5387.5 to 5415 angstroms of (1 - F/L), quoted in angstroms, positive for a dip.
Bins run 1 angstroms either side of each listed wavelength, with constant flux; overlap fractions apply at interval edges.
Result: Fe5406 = 1.9 angstroms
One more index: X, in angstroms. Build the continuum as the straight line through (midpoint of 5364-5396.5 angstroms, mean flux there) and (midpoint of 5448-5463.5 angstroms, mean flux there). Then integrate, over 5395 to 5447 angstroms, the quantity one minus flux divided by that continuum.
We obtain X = 2.7 angstroms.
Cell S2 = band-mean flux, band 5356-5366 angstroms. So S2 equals 162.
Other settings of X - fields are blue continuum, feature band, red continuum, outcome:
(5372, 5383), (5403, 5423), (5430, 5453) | 1.07 angstroms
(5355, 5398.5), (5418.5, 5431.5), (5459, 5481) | 0.86 angstroms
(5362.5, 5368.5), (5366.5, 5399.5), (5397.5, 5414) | -1.09 angstroms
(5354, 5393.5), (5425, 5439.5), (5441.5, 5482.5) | 1.21 angstroms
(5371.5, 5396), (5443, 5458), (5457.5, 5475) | 0.39 angstroms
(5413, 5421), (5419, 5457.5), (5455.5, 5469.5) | 1.24 angstroms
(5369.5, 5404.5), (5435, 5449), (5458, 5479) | 0.10 angstroms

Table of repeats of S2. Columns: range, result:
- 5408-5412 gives 145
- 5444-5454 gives 154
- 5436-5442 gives 161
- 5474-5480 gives 155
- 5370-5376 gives 149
